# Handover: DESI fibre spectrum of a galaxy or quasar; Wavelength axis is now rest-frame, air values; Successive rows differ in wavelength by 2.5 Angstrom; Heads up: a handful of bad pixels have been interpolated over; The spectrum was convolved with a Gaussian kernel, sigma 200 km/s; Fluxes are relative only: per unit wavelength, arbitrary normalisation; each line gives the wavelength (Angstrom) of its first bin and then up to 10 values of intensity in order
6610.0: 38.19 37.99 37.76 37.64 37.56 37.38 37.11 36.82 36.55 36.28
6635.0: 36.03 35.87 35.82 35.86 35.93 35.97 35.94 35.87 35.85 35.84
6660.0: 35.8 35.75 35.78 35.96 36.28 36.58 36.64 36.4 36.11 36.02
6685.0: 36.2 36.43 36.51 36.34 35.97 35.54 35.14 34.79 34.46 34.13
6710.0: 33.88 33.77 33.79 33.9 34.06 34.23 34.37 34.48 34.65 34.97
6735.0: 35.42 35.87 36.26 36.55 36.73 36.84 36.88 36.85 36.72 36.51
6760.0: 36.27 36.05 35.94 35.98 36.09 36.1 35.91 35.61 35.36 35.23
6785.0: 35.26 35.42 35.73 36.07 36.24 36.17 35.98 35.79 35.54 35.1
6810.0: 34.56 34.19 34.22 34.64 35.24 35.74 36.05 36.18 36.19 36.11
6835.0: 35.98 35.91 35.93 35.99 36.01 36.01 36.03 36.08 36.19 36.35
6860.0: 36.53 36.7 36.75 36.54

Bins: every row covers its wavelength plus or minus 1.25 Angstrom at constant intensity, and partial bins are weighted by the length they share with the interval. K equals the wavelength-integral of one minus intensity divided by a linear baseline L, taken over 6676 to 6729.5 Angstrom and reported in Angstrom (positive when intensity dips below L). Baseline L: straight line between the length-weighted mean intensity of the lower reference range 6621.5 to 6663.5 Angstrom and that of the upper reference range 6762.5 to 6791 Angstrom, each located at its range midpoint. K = 1.31 Angstrom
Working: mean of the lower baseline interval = 36.2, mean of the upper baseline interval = 35.7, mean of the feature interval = 35.1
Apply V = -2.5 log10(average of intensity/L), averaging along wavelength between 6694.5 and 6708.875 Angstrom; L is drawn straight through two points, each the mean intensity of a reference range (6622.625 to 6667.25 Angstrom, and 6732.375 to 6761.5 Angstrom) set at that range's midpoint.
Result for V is 0.040 mag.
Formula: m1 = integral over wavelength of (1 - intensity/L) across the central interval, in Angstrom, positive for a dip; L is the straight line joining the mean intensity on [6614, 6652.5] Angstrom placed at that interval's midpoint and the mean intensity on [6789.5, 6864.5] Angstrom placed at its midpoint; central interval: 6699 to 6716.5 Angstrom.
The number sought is 1.0 Angstrom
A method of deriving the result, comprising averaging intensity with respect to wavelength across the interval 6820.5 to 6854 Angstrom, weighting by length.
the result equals 36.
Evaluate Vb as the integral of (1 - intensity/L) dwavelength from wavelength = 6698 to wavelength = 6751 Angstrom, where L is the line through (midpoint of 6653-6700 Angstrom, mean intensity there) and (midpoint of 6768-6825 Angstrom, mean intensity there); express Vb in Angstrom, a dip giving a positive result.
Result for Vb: 1.2 Angstrom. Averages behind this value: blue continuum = 36.1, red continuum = 35.5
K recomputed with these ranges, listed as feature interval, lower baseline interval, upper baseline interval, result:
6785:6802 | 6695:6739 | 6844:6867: -0.2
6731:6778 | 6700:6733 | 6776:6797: -1.6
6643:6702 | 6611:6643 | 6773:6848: 0.9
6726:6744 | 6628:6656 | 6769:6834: 0.1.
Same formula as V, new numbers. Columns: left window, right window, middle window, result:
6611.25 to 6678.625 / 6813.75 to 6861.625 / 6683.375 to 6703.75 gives 0.01 mag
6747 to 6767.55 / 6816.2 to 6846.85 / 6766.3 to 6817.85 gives 0.02 mag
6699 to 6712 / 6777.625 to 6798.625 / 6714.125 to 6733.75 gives 0.01 mag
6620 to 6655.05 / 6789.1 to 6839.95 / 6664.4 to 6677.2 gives 0.00 mag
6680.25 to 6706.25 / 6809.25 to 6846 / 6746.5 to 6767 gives -0.03 mag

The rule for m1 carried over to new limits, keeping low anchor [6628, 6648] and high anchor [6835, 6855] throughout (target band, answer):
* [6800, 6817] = 0.5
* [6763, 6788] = 0.2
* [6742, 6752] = -0.2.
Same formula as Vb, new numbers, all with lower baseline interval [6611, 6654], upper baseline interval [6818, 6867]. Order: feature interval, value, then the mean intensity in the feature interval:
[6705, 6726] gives 1.4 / 34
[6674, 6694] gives 0.1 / 36.3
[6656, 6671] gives 0.3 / 35.9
